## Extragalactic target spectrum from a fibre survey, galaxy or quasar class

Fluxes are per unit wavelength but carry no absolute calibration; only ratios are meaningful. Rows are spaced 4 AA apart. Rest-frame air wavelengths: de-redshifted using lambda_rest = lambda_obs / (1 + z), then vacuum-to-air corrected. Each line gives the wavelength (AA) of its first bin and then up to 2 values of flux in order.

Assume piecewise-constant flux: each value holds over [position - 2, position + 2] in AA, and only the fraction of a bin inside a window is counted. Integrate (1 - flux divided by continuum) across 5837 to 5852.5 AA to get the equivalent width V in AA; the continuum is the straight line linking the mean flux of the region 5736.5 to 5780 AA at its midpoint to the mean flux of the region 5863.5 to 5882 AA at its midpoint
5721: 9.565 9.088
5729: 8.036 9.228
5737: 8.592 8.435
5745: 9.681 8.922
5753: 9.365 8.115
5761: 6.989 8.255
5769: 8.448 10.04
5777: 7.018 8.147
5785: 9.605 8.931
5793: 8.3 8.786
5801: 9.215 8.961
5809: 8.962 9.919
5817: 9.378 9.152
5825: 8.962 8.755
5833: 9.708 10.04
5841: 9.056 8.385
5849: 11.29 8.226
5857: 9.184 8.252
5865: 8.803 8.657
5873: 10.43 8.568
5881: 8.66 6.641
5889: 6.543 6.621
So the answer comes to -1.0 AA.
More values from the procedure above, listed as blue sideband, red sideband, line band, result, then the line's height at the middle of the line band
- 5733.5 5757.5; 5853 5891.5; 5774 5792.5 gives 0.5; 8.76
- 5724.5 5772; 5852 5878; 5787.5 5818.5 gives -1.1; 8.75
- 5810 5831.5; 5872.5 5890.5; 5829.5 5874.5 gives -3.3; 8.61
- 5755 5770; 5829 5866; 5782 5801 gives -1.2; 8.36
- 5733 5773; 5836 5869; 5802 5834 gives -1.0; 8.94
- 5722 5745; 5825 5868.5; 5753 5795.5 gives 2.3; 8.92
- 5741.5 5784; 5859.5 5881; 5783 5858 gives -3.9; 8.74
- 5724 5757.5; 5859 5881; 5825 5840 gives -0.8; 8.9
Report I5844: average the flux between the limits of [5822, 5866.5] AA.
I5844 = 9.15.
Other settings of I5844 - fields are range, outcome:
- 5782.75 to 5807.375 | 8.96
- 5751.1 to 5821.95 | 8.75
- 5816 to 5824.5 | 9.2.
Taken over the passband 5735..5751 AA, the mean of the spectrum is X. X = 8.91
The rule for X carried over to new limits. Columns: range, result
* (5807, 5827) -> 9.27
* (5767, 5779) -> 8.5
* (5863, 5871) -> 8.73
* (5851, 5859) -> 8.71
